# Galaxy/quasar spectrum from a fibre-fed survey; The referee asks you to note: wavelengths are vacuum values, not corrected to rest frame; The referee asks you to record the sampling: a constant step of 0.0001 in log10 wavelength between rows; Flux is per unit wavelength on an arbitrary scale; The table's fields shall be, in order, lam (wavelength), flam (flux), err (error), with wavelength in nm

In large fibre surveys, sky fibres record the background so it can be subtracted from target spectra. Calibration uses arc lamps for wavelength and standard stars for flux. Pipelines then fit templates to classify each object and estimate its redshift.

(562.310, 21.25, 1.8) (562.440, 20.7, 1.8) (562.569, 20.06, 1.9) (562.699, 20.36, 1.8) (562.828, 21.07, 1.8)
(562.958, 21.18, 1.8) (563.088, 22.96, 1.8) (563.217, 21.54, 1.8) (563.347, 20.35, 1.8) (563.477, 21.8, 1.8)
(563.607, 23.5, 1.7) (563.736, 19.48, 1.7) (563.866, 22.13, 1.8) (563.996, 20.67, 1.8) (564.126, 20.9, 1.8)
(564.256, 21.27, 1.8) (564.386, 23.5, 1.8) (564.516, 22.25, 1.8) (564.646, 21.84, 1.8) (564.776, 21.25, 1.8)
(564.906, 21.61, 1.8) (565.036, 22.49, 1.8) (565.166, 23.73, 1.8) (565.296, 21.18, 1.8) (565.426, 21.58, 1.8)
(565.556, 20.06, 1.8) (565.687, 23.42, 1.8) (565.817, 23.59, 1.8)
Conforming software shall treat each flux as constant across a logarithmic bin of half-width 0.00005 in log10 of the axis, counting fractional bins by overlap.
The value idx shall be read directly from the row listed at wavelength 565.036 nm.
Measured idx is 22.49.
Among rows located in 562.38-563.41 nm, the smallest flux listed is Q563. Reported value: 20.06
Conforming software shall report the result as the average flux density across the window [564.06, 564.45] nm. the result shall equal 21.9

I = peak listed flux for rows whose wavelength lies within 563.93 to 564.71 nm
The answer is 23.5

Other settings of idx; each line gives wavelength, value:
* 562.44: 20.7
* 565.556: 20.06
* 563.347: 20.35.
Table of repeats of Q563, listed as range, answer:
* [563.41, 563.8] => 19.48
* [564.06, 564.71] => 20.9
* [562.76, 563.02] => 21.07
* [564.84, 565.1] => 21.61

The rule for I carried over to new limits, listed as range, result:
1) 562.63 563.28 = 22.96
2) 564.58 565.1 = 22.49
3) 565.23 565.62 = 21.58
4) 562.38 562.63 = 20.7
